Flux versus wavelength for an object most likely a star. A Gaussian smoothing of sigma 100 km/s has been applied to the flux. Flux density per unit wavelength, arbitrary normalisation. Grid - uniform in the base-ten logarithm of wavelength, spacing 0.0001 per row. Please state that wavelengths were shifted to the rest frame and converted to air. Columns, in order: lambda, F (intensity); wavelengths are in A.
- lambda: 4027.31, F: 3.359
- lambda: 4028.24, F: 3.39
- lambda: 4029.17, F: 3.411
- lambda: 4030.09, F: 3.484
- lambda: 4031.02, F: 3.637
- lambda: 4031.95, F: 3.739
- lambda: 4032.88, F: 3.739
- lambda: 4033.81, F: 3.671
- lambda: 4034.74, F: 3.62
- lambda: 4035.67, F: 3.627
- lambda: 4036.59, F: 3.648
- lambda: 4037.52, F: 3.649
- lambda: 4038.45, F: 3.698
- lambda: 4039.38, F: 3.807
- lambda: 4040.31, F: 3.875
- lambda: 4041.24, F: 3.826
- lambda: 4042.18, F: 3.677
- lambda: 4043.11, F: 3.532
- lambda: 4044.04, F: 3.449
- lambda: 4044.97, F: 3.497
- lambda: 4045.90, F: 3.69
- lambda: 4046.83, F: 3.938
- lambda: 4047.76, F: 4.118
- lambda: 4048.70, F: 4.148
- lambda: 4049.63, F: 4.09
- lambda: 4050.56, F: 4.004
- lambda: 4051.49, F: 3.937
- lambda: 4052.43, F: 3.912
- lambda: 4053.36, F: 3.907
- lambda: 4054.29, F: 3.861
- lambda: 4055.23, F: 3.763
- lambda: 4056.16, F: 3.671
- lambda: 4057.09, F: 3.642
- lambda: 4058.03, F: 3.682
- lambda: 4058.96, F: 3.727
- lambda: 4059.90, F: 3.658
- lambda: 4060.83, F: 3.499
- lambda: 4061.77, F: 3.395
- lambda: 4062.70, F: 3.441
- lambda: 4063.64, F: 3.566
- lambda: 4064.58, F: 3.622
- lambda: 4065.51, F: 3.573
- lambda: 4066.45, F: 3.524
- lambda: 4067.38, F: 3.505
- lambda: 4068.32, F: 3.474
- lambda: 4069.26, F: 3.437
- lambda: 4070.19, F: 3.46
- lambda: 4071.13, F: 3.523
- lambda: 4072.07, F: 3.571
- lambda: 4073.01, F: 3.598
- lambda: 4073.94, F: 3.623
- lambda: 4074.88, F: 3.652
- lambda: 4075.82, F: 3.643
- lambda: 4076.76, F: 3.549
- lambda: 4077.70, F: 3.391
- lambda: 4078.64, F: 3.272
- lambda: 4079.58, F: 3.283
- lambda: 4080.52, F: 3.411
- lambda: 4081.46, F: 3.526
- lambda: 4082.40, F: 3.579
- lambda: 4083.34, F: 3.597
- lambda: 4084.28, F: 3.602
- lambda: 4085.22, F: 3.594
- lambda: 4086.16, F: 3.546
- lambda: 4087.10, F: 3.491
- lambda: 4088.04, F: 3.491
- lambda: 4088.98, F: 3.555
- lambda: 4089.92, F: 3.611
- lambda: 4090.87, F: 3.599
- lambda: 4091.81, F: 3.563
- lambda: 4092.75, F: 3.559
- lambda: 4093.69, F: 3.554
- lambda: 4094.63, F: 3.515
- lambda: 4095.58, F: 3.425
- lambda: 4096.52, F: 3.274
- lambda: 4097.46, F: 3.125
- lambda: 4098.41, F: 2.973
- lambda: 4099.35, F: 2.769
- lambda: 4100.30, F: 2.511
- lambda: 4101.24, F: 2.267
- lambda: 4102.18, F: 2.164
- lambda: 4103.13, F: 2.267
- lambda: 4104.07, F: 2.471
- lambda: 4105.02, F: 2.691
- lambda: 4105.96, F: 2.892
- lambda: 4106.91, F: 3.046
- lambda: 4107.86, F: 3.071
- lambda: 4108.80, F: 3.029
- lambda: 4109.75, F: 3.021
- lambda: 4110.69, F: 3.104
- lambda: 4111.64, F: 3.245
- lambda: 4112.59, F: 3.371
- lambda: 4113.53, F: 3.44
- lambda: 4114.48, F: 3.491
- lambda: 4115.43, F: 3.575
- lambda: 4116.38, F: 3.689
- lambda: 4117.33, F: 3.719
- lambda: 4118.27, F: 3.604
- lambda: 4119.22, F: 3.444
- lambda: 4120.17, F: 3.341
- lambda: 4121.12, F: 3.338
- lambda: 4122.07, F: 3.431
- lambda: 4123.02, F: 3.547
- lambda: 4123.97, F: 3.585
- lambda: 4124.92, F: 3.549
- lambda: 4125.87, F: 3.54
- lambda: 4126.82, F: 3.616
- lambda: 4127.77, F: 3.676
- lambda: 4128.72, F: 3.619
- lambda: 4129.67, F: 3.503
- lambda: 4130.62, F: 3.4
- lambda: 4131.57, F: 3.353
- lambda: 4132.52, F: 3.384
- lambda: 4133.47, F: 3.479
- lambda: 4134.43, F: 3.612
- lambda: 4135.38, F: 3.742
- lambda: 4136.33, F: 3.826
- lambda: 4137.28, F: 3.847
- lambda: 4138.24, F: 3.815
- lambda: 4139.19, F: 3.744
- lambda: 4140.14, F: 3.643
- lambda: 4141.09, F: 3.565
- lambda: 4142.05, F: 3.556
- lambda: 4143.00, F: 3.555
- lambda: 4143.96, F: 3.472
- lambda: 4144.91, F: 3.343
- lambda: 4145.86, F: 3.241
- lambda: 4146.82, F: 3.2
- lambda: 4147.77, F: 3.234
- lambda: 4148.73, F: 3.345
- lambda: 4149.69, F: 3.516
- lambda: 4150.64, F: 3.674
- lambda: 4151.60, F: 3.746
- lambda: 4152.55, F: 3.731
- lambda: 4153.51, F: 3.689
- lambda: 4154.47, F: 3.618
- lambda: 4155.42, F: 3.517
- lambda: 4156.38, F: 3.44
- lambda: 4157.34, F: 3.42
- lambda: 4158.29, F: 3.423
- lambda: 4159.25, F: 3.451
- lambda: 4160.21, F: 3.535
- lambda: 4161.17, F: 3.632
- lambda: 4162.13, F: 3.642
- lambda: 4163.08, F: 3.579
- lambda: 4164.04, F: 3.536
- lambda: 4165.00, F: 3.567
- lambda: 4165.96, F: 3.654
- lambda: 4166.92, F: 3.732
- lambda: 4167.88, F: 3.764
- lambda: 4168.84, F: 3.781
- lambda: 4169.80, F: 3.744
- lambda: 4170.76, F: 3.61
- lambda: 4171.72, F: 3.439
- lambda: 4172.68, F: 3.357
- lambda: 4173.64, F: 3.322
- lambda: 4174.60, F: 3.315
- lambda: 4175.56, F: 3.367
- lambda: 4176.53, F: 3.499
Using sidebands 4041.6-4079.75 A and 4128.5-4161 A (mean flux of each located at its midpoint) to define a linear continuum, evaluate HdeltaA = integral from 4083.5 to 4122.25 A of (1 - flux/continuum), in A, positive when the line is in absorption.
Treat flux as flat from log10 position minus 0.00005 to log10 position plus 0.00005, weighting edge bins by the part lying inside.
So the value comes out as 3.9 A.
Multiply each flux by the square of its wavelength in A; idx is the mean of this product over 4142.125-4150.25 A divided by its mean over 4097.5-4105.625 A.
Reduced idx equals 1.35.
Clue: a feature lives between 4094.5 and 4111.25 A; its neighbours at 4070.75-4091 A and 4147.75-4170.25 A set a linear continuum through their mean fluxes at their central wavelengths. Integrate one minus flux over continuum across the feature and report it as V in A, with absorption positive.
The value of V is 3.3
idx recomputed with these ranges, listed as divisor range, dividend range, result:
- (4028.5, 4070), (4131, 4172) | 1.02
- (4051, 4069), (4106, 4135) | 0.97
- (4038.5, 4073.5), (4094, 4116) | 0.83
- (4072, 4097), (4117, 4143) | 1.04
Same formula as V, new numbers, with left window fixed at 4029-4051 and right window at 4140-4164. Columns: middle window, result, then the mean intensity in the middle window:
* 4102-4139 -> 2.2 A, 3.36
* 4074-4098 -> 1.0 A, 3.5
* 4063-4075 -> 0.4 A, 3.54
